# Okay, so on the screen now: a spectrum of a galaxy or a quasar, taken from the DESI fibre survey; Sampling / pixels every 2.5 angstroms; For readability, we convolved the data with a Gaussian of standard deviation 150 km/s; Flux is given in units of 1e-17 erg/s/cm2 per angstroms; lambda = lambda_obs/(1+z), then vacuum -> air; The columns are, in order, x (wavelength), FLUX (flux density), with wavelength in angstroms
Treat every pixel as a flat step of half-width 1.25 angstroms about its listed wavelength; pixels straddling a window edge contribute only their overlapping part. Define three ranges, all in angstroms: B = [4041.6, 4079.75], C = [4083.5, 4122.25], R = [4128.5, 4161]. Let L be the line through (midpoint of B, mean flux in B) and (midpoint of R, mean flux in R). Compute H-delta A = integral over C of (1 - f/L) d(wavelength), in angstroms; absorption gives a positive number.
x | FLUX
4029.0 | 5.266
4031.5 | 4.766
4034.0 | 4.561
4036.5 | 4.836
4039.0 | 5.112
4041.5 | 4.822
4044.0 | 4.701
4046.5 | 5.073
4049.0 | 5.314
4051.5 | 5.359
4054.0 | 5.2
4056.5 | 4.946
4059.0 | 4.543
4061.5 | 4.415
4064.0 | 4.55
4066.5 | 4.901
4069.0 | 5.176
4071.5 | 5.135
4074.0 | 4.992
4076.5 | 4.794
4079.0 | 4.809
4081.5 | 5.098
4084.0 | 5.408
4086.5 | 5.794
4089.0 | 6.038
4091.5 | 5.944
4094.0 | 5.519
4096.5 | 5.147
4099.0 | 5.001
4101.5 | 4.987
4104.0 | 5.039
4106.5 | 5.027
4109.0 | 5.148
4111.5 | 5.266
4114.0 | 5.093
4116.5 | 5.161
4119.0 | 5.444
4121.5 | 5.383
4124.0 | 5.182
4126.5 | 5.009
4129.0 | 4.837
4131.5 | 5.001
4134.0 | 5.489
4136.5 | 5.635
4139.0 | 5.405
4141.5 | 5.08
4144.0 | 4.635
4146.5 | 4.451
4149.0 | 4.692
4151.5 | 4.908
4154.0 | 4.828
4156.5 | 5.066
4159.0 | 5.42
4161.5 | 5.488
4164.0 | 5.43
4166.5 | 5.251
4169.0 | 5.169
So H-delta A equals -2.7 angstroms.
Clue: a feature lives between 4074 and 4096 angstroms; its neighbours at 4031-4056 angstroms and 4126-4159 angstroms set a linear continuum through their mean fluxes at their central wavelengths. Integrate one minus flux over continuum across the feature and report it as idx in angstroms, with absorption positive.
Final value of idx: -1.74 angstroms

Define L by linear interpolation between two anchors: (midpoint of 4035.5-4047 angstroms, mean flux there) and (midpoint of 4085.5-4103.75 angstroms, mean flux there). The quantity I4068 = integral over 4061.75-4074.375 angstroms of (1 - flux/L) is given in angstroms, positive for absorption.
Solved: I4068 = 0.7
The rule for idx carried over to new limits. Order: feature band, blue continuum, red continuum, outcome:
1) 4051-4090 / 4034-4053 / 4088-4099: 1.9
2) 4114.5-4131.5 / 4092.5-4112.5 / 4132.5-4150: -0.2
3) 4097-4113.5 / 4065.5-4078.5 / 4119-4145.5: 0.0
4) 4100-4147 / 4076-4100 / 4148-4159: 0.1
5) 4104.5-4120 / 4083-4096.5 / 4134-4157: 0.7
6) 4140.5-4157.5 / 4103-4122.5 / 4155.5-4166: 1.6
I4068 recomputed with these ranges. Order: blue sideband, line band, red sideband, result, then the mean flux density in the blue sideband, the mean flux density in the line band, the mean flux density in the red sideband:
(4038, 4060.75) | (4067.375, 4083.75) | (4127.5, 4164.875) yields -0.01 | 4.99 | 5.02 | 5.09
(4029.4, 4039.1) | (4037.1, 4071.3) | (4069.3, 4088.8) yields 0.35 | 4.82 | 4.94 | 5.2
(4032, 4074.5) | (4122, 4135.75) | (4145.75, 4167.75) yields -0.29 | 4.92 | 5.14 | 5.07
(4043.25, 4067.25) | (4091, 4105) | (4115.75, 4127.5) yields -0.33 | 4.9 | 5.24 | 5.24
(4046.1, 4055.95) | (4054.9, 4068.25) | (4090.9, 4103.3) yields 1.37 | 5.23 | 4.7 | 5.27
